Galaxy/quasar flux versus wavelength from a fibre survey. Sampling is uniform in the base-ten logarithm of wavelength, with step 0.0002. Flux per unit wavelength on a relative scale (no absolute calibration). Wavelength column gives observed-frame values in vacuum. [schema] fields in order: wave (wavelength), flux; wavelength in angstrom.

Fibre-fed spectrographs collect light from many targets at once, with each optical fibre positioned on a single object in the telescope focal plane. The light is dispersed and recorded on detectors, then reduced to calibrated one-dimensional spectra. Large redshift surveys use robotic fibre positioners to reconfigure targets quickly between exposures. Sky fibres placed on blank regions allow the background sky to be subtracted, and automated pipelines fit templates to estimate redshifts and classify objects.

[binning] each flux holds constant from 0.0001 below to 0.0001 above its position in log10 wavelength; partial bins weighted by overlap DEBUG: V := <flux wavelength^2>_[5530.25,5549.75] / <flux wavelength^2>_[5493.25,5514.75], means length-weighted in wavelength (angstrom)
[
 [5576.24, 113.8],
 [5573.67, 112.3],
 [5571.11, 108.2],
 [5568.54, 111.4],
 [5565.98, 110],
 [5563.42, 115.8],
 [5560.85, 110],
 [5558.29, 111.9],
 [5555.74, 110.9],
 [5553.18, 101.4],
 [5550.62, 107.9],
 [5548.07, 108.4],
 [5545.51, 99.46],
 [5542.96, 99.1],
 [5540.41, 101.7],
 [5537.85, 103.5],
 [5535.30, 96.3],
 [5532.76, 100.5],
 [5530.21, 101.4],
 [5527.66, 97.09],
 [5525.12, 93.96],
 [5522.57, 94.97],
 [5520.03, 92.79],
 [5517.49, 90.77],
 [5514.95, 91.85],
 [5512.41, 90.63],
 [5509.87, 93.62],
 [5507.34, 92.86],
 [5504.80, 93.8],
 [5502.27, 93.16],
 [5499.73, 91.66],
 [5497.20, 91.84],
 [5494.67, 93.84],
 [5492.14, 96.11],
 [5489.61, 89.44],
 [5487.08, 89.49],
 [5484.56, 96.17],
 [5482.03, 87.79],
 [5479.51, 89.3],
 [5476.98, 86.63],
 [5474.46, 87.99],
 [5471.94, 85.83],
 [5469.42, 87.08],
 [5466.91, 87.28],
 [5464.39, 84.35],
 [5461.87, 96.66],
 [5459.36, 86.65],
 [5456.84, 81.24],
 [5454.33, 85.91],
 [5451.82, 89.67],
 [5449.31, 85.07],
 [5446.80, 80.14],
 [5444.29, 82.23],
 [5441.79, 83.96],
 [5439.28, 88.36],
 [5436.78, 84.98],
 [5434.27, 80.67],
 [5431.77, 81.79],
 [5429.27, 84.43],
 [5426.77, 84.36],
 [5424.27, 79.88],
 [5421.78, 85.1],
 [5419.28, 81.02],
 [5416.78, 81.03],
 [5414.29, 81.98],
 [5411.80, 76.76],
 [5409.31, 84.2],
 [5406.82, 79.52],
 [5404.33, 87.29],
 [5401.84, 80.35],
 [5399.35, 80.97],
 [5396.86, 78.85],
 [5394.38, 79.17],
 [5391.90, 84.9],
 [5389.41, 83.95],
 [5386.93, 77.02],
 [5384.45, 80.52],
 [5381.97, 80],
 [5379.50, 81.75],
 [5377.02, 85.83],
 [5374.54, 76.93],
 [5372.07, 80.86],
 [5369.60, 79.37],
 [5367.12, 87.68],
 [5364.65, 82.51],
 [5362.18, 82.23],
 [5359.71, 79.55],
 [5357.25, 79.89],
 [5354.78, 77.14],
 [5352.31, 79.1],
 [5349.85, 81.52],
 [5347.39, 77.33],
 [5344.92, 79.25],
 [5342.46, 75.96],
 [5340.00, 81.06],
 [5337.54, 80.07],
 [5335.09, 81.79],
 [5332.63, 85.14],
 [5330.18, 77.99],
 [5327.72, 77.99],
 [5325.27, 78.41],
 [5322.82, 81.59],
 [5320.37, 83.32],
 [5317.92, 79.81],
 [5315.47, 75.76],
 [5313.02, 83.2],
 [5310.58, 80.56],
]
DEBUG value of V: 1.11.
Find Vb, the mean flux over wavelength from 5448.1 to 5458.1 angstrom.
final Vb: 85.5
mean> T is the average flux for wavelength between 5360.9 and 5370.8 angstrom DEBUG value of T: 82.9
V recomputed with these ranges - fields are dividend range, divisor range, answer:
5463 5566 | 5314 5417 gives 1.26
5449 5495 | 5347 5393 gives 1.14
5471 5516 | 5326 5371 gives 1.20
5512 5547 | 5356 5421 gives 1.26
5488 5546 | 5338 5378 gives 1.26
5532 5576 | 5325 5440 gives 1.40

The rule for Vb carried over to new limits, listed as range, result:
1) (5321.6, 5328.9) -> 79.4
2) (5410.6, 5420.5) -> 80.2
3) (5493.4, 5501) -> 92.4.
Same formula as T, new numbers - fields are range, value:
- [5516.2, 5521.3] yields 91.8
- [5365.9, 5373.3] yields 82.6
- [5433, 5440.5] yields 84.6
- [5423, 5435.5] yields 82.3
